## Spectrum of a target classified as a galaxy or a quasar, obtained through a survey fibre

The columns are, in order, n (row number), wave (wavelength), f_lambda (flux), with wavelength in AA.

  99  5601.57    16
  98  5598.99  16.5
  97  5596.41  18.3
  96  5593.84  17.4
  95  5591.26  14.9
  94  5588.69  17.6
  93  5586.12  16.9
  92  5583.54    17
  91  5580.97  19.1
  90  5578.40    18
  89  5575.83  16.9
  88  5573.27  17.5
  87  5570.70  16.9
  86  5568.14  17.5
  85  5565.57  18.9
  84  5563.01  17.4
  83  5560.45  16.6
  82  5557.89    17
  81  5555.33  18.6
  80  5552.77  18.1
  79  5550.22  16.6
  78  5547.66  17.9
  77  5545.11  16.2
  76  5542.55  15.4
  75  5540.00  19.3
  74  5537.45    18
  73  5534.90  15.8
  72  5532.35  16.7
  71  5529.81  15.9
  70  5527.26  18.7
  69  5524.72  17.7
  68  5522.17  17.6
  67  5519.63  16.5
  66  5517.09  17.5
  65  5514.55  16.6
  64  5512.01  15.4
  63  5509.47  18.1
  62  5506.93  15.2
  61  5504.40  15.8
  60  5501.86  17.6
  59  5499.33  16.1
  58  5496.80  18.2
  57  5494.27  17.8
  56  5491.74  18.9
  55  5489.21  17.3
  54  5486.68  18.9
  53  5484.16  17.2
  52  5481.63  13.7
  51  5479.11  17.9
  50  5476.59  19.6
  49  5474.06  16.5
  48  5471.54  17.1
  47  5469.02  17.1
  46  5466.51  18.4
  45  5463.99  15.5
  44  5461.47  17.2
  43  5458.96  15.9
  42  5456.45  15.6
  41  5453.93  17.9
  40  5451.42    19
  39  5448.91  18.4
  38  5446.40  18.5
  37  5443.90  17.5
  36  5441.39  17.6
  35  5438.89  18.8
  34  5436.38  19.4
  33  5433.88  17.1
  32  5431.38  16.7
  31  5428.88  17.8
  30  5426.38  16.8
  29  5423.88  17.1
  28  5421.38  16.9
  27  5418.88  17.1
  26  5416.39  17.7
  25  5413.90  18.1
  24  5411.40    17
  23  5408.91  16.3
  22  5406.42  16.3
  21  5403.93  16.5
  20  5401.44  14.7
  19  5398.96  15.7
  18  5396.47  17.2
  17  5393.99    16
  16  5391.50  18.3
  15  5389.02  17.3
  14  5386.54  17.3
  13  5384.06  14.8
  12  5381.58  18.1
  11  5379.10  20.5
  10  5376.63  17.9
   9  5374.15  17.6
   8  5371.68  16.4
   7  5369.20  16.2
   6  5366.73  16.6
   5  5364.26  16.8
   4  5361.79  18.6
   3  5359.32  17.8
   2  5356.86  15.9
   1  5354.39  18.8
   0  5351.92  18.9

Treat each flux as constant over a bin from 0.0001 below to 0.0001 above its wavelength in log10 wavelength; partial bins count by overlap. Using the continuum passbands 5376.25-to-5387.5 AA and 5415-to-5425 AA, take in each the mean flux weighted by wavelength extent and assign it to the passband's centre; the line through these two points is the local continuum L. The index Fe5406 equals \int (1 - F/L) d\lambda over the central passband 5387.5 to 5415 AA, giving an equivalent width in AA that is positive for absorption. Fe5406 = 1.2 AA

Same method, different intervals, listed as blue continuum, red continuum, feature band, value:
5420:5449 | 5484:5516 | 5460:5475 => 0.4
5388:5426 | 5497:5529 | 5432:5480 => -2.1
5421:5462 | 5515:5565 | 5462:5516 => 1.0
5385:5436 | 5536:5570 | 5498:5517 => 0.9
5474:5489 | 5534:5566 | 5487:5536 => 0.8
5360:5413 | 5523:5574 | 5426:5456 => -1.5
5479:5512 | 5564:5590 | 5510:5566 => 0.5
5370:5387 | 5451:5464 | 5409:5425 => -0.1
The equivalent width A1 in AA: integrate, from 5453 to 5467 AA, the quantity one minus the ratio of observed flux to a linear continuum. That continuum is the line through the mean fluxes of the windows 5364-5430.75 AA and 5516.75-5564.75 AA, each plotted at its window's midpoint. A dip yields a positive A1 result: 0.4 AA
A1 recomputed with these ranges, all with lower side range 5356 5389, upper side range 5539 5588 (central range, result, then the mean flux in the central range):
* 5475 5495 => -0.3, 17.6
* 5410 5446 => -0.5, 17.6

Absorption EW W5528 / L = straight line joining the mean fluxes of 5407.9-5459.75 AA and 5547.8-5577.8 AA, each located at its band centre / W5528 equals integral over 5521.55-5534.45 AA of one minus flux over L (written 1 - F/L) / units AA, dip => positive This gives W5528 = 0.2 AA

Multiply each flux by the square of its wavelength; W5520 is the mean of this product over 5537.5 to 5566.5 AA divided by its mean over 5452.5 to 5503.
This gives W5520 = 1.04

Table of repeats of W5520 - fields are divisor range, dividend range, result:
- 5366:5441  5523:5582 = 1.07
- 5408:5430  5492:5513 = 1.01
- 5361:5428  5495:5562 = 1.05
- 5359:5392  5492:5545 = 1.03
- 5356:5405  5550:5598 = 1.10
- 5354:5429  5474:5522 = 1.04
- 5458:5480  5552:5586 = 1.06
